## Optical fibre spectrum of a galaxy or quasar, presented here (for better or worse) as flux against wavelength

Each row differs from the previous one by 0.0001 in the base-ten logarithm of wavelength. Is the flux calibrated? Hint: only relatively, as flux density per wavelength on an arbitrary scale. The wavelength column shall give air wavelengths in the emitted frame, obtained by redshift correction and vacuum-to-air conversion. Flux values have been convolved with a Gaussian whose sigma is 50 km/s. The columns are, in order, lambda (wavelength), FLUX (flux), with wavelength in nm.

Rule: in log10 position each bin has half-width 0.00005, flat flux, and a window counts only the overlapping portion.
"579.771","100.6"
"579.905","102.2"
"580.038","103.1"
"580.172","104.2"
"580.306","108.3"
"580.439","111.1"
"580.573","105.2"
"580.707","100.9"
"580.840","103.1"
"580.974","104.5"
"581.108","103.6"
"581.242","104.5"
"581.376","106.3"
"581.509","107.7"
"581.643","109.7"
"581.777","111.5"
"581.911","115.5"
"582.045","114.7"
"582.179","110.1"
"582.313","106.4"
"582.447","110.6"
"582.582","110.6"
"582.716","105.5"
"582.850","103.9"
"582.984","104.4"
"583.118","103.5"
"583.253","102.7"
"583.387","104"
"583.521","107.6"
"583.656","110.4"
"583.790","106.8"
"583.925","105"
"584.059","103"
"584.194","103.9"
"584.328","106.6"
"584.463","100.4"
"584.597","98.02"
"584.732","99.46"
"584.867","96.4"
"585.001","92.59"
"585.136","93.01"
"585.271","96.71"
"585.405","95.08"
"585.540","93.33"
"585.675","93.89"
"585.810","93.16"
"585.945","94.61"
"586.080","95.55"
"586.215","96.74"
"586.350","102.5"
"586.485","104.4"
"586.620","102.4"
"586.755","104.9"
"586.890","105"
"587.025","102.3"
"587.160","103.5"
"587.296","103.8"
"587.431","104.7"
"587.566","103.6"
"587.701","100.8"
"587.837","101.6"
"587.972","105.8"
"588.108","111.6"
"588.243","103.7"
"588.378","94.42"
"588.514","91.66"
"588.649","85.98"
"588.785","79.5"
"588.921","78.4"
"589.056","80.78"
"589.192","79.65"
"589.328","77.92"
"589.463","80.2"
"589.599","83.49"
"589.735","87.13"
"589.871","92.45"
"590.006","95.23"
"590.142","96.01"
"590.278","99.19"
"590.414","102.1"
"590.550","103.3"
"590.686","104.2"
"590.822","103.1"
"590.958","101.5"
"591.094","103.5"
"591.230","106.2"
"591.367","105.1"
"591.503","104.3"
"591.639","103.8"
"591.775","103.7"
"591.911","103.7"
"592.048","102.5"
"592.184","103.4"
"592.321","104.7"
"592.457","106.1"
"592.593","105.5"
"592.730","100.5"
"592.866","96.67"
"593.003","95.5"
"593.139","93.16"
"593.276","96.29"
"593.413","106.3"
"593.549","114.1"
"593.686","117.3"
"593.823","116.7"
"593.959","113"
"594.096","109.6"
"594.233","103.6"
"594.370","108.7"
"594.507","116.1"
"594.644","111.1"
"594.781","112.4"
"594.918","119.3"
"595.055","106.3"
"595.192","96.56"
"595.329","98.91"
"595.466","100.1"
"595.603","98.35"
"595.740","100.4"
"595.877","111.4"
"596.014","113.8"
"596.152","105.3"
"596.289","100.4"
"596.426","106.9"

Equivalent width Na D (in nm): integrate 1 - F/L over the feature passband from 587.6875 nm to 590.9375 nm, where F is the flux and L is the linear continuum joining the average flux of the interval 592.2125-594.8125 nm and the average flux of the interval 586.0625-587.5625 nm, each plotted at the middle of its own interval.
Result 0.34 nm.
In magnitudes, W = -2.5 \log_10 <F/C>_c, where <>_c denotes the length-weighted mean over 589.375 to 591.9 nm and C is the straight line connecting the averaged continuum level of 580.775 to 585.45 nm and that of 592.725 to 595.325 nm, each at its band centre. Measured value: 0.08 mag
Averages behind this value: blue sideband 105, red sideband 107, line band 98.6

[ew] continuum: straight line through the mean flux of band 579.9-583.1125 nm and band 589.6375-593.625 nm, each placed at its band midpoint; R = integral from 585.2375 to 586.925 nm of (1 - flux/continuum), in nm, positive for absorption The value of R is 0.10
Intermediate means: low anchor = 107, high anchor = 101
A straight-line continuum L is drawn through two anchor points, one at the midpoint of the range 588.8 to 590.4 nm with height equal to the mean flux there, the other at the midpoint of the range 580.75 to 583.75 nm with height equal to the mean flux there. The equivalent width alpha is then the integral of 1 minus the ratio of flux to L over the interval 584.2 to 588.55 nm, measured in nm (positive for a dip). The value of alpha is -0.20 nm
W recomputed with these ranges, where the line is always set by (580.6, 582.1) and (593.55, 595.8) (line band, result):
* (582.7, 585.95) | 0.073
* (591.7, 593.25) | 0.071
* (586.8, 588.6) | 0.056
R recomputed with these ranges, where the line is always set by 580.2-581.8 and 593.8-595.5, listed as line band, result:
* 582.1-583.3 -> -0.001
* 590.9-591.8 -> 0.033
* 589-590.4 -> 0.259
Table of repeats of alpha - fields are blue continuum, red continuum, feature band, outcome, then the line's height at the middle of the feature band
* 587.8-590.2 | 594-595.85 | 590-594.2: -0.22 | 98.7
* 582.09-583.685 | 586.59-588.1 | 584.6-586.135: 0.15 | 105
